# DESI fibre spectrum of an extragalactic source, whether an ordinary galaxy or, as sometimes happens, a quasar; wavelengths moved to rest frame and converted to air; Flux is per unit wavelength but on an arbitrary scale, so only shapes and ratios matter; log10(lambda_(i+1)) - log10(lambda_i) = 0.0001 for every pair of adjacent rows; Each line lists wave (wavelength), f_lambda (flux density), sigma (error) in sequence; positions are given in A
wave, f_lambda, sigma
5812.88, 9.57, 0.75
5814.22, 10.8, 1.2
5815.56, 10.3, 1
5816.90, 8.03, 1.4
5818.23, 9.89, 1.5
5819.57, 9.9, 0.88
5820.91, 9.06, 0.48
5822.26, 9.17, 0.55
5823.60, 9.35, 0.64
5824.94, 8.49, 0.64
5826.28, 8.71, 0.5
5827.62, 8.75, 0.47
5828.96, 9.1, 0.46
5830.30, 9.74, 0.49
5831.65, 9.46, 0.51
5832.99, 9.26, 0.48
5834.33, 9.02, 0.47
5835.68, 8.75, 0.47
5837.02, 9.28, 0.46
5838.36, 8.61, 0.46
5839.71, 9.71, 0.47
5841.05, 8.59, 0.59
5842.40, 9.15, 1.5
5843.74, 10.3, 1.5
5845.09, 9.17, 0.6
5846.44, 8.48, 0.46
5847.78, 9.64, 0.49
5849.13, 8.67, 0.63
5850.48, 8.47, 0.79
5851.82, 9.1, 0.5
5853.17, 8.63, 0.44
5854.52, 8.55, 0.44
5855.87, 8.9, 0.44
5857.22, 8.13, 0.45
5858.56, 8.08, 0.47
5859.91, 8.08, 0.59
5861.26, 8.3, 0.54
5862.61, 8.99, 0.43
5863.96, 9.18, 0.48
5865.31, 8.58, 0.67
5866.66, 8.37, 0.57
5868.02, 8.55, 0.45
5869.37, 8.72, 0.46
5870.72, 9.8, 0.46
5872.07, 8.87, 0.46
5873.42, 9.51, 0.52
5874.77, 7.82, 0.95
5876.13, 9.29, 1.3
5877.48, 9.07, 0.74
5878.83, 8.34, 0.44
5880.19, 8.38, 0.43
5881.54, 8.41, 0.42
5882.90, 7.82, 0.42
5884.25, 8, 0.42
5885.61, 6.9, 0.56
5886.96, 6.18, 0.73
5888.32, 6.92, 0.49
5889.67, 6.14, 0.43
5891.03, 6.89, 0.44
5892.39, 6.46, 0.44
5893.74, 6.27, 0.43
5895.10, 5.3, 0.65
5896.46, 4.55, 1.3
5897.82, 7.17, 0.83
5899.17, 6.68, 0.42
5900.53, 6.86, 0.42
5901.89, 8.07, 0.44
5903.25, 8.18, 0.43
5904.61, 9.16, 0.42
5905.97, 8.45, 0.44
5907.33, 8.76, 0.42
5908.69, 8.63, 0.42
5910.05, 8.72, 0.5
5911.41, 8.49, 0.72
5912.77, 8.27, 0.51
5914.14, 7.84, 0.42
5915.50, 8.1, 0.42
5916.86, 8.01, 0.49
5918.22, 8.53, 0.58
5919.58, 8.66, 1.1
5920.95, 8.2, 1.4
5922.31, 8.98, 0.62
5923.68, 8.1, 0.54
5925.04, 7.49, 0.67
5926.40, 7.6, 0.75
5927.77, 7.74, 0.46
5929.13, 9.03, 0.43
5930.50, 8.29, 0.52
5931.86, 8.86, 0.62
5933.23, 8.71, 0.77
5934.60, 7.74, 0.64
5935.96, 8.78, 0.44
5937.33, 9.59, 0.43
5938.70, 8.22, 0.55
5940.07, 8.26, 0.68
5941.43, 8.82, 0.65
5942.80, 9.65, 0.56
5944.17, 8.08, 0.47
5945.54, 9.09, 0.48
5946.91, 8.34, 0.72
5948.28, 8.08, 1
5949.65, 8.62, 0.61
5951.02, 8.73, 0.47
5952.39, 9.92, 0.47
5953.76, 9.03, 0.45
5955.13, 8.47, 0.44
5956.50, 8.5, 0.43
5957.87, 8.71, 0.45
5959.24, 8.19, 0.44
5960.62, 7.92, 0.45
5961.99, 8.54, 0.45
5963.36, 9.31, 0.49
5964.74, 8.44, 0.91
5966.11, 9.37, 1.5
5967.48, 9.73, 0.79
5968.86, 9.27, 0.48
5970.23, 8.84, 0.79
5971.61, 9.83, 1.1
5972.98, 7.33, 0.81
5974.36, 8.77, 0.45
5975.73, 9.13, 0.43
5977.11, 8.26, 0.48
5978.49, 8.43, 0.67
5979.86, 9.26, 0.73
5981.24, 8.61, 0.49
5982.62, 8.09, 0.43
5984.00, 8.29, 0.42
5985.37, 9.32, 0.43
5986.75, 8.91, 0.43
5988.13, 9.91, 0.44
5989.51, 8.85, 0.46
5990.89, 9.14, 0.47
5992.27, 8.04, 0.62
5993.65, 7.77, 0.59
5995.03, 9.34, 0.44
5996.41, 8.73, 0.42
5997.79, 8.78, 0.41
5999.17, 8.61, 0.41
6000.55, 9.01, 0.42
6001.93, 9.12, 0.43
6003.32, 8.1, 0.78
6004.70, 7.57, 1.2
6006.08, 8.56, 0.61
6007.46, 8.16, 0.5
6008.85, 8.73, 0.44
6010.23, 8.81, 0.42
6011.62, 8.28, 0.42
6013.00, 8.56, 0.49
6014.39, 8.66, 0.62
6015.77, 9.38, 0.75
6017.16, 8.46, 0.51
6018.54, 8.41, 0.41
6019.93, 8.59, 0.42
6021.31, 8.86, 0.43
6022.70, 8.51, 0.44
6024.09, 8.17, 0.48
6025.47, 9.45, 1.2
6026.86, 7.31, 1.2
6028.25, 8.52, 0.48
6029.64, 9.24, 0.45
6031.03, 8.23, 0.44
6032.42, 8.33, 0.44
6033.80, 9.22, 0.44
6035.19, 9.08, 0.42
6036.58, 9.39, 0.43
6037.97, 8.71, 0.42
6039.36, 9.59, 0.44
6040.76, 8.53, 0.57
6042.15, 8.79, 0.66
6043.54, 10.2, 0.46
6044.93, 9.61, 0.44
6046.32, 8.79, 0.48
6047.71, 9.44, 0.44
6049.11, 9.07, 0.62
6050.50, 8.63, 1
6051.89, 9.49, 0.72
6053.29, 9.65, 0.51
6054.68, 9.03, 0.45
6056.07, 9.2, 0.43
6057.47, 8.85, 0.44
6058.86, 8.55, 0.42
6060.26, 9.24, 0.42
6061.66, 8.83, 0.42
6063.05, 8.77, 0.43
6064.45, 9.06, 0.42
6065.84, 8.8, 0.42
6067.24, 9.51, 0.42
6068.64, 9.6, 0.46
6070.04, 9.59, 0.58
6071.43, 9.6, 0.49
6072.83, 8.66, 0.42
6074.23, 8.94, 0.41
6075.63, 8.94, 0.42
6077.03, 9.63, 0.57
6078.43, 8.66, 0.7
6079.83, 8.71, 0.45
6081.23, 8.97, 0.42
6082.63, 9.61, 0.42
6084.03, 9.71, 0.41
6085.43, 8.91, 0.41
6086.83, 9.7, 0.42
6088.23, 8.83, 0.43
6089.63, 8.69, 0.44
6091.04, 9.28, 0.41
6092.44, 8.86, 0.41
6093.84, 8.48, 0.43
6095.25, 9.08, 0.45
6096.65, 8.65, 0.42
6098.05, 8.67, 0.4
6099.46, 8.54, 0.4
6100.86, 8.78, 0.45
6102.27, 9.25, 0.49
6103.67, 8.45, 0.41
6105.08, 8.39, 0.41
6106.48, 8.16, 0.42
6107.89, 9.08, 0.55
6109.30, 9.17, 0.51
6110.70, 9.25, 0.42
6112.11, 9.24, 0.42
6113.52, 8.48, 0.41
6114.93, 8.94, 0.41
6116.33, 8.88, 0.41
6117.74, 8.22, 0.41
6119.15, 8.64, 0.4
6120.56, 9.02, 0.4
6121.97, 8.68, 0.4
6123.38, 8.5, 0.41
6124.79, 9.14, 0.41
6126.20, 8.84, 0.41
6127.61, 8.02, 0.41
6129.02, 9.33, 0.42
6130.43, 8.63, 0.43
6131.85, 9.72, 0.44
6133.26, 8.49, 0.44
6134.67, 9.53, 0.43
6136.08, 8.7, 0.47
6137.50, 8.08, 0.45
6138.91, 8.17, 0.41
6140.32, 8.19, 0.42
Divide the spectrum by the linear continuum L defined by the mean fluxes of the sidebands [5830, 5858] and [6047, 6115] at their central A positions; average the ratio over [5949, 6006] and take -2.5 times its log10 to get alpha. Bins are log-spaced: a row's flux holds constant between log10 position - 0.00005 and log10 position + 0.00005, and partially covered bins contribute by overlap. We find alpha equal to 0.03 mag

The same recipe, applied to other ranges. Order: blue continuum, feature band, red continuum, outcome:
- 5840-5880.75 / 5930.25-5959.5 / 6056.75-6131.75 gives 0.020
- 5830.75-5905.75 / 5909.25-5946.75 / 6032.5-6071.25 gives 0.014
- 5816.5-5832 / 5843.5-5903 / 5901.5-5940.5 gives 0.096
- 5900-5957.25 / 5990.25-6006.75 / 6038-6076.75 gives 0.034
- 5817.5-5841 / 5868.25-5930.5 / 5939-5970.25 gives 0.135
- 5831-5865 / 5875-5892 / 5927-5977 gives 0.153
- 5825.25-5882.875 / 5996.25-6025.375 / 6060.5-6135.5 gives 0.040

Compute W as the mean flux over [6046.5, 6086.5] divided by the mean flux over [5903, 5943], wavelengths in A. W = 1.08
